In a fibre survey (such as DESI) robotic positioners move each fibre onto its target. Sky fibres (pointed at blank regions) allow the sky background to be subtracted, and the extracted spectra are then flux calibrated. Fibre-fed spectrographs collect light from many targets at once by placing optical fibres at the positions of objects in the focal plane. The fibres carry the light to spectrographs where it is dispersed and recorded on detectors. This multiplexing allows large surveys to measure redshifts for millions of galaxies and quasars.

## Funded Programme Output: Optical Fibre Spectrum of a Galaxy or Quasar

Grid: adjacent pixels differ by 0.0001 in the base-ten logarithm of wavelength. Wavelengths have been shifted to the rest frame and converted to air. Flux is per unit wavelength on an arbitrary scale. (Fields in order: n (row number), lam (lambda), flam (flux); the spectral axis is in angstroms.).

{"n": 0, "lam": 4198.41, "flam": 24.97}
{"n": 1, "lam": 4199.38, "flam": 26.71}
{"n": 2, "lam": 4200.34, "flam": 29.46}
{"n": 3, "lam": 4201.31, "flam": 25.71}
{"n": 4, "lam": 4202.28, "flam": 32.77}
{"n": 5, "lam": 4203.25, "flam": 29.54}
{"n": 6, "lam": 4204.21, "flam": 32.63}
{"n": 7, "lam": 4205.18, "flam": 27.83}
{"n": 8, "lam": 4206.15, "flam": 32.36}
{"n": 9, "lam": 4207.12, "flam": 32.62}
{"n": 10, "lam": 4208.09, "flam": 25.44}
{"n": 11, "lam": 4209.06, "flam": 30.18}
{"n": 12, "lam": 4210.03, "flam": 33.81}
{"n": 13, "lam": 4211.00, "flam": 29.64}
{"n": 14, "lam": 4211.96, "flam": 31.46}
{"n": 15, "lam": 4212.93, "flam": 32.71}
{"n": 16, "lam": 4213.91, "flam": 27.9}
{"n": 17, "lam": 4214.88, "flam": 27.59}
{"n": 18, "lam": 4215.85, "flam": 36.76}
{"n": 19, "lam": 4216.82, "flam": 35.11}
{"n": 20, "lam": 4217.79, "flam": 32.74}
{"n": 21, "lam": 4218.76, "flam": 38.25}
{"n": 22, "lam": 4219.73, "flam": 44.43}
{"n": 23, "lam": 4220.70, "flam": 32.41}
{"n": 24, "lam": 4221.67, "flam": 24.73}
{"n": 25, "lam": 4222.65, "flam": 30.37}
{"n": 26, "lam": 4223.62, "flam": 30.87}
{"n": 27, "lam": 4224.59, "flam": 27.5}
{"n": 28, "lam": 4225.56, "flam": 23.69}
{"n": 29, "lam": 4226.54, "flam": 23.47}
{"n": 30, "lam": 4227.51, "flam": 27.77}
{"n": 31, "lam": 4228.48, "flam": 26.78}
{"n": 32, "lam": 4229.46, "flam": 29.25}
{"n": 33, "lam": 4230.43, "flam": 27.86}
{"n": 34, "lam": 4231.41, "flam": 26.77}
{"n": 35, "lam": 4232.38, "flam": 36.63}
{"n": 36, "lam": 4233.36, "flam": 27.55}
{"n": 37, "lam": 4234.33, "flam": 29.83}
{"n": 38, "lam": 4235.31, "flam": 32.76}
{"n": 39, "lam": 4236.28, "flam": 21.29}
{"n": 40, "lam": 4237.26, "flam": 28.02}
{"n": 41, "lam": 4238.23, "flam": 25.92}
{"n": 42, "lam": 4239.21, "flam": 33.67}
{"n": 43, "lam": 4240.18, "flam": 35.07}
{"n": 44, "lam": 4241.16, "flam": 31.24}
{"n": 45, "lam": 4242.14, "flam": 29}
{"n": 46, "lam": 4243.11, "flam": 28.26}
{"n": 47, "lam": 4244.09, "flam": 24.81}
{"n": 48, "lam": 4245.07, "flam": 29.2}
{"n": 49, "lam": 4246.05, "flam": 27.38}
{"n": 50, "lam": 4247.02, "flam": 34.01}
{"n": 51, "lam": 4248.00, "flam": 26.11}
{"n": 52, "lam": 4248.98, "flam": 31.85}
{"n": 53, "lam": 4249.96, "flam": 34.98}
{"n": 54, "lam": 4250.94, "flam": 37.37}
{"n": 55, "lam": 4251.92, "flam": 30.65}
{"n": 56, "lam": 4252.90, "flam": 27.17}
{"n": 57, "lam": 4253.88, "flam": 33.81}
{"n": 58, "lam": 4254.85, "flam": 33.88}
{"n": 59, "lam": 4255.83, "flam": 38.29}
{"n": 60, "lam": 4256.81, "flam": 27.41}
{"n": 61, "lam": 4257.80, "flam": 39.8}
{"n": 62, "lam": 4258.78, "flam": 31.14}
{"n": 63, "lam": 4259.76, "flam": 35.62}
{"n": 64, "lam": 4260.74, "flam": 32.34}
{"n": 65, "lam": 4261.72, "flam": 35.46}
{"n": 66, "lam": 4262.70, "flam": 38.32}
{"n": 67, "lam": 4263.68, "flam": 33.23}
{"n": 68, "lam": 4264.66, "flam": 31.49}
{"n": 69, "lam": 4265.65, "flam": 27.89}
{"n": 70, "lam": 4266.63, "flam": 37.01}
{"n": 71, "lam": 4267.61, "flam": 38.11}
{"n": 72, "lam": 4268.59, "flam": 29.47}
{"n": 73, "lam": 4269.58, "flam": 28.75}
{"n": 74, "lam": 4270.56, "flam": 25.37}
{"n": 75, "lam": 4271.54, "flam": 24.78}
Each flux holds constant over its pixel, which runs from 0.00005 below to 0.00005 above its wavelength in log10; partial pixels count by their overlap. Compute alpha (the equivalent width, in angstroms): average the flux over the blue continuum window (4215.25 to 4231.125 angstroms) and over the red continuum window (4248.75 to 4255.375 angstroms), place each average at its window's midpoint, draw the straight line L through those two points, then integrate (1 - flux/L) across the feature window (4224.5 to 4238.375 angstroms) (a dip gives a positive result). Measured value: 1.6 angstroms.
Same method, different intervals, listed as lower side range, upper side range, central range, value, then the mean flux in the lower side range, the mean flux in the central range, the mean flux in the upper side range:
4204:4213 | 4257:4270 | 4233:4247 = 1.4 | 30.7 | 29.1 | 33.6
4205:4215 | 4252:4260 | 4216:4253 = 1.8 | 30.3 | 30.2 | 33.2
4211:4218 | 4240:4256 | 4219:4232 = 1.0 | 31.9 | 29.2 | 31.1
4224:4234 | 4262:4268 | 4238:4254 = 0.1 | 27.8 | 30.6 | 34.3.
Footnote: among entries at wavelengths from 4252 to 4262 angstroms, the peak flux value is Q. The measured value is 39.8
